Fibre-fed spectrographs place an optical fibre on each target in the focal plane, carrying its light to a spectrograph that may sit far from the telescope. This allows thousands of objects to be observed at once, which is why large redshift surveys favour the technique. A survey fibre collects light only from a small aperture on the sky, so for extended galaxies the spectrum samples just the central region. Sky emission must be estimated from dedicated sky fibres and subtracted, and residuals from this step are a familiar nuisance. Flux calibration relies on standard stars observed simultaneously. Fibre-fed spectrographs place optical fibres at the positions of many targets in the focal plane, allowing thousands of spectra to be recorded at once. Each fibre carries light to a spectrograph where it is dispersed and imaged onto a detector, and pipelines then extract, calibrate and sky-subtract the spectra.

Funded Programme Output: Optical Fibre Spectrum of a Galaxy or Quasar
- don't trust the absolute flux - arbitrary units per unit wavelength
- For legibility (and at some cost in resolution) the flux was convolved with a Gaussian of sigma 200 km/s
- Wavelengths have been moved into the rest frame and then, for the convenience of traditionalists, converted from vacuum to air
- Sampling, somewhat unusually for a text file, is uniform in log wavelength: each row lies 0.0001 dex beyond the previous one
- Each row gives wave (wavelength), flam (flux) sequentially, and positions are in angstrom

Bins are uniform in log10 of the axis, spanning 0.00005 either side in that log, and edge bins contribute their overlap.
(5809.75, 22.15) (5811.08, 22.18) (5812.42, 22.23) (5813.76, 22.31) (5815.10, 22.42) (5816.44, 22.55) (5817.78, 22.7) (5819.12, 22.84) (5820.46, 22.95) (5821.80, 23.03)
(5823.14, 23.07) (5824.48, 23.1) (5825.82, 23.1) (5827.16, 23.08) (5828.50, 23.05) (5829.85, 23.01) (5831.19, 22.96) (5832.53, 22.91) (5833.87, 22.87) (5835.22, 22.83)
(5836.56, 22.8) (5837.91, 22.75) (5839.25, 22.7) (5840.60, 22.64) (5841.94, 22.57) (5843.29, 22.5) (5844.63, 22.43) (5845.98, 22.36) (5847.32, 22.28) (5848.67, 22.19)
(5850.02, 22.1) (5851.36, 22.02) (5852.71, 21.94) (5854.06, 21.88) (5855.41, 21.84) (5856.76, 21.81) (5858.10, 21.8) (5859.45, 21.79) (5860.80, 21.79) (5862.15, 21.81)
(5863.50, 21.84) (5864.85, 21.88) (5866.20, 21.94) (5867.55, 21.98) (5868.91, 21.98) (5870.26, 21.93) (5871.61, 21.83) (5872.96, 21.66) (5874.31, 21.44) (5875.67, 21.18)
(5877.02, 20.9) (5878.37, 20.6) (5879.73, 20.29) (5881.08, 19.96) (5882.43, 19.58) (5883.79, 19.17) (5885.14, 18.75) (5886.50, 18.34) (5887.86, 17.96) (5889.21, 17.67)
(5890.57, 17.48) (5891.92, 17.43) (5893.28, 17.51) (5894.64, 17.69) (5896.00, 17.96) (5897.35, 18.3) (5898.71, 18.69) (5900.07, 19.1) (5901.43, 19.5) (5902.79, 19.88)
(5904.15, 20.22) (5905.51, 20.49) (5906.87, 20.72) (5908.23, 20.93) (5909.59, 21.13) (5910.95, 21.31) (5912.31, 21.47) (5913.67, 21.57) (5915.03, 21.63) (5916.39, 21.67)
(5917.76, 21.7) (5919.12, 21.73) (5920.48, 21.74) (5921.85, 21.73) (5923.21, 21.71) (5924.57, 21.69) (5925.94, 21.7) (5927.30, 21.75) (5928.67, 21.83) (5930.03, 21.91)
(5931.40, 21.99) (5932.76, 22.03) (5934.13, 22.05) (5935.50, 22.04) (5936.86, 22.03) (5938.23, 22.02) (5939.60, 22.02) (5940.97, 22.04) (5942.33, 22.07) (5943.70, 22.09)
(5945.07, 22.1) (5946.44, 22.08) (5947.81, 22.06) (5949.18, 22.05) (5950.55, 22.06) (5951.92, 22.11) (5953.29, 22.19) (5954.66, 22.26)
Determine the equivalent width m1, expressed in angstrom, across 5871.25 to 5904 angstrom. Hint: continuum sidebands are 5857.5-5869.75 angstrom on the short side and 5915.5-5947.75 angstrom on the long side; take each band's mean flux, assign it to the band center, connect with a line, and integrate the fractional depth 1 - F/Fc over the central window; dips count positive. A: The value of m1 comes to 3.9 angstrom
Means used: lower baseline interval 21.9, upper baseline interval 21.9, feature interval 19.3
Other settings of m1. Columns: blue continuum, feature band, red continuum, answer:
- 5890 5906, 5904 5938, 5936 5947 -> -1.87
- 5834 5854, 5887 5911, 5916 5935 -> 3.22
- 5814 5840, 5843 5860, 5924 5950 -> 0.45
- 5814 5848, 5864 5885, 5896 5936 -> 0.83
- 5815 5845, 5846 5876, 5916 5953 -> 0.91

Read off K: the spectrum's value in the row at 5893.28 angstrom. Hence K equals 17.51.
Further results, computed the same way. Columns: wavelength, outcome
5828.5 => 23.05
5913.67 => 21.57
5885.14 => 18.75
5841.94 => 22.57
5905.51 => 20.49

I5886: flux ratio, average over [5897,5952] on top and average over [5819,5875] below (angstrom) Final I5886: 1.0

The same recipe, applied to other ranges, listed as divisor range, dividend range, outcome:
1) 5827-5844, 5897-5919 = 0.90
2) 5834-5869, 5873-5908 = 0.87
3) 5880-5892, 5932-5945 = 1.19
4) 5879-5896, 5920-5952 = 1.19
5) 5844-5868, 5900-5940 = 0.97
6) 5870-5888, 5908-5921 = 1.06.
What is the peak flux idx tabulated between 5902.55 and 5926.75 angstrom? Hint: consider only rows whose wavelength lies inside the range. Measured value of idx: 21.74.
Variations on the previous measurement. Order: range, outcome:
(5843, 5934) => 22.5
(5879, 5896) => 20.29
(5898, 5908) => 20.72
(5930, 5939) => 22.05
